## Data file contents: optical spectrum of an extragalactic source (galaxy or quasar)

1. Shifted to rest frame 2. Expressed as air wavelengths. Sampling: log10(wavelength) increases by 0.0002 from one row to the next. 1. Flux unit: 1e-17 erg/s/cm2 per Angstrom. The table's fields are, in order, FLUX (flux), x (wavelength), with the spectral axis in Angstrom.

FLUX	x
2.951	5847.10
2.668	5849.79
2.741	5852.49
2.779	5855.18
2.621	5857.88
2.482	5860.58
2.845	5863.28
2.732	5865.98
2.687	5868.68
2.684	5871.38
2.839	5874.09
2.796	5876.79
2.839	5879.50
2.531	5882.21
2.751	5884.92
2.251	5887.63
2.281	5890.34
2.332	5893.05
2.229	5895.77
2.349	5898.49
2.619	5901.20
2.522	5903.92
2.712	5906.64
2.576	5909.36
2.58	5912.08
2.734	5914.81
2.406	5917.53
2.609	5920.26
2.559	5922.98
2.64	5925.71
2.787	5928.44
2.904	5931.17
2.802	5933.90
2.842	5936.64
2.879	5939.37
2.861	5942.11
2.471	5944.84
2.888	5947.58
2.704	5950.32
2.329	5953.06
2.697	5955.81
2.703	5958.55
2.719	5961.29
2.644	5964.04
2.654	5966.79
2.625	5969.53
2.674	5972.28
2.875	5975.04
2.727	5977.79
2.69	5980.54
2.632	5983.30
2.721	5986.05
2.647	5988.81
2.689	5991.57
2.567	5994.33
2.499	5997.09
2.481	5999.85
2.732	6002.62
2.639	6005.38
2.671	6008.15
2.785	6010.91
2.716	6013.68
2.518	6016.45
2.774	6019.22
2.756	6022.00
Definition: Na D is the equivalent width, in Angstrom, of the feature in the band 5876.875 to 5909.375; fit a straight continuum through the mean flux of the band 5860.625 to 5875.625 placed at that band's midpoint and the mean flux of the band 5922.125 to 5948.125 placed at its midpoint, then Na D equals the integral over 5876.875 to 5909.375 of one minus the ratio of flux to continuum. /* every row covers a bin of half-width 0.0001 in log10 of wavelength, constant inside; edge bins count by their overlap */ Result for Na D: 2.8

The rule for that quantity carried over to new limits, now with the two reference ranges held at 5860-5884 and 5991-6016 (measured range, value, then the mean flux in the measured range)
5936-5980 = -0.60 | 2.7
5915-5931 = 0.34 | 2.63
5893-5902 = 1.10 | 2.37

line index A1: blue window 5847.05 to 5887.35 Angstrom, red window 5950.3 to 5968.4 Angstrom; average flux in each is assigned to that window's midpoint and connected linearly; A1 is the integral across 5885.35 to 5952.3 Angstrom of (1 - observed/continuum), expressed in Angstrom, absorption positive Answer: 1.5 Angstrom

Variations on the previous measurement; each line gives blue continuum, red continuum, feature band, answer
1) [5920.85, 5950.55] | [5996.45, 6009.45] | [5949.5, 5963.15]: 0.4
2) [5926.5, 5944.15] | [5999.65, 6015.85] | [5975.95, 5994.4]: 0.3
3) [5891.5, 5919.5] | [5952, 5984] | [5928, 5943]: -1.5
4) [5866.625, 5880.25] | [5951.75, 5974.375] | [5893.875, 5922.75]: 2.0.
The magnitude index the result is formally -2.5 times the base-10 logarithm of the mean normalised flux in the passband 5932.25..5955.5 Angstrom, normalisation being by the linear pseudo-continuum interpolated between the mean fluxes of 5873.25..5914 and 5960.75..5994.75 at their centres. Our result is -0.04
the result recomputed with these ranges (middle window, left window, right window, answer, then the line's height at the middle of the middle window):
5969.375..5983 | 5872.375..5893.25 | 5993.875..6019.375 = -0.04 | 2.62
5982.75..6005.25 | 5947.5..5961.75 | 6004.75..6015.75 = 0.02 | 2.68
